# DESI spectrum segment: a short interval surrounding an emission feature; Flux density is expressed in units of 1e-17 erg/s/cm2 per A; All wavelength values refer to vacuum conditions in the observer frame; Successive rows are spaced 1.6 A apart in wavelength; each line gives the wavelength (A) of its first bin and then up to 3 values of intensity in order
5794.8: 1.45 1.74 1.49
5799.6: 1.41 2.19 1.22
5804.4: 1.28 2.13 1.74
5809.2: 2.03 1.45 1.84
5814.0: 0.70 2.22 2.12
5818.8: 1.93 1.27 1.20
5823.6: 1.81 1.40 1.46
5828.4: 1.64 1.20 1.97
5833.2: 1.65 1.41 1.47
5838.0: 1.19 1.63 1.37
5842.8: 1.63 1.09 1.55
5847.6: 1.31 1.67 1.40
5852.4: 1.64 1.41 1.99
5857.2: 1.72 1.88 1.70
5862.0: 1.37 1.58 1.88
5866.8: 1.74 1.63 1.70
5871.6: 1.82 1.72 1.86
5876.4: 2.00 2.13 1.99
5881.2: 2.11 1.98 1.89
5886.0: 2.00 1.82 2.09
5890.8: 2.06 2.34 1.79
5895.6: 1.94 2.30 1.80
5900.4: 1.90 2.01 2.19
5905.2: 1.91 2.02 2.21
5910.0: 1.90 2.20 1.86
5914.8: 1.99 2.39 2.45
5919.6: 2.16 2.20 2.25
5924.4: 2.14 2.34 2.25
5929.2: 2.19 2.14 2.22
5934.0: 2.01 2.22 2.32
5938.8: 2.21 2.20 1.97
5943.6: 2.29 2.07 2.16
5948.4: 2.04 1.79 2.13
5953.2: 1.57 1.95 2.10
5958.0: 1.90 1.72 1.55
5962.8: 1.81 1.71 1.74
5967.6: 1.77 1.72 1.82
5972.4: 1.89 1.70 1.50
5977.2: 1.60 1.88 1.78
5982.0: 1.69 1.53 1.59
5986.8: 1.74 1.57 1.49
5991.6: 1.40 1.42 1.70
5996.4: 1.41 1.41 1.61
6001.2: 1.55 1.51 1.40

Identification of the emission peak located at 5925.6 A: C III] 1909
